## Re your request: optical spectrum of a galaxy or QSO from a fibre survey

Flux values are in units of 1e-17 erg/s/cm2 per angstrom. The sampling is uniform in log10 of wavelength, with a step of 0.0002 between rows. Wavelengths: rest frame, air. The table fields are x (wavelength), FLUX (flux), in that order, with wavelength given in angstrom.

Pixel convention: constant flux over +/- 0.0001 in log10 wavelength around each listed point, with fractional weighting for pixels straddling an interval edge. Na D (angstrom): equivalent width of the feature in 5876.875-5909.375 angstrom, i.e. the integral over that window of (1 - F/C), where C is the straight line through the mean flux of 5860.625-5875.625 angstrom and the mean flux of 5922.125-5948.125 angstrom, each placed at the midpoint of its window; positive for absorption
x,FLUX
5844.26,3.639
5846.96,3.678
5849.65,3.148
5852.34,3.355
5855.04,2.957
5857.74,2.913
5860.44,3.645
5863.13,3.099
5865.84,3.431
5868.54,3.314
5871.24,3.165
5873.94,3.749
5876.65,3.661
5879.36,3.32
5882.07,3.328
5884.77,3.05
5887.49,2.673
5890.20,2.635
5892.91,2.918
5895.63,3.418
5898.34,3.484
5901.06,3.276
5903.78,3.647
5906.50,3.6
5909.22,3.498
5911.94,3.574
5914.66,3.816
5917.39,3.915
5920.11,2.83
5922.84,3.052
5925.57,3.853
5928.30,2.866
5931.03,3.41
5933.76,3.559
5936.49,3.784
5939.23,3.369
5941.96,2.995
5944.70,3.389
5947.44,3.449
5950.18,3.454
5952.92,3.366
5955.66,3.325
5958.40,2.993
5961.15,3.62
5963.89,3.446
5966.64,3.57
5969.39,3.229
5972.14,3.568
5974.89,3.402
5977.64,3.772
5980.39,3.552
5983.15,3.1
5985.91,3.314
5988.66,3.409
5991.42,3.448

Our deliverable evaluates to 1.3 angstrom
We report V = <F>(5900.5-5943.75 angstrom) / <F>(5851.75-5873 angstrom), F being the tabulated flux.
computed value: 1.06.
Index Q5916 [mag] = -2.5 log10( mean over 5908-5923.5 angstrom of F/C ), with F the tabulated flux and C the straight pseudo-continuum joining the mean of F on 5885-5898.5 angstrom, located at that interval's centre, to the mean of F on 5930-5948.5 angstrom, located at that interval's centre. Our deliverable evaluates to -0.09 mag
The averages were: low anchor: 2.99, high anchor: 3.42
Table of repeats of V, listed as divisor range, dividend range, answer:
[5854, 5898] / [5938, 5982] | 1.06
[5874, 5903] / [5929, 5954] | 1.06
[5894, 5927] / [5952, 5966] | 0.96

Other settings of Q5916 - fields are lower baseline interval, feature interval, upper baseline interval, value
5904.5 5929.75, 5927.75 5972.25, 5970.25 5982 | 0.04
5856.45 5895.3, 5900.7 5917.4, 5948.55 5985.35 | -0.10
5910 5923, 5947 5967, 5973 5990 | 0.02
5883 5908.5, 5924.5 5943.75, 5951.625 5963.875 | -0.04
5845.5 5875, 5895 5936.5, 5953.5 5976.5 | -0.03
